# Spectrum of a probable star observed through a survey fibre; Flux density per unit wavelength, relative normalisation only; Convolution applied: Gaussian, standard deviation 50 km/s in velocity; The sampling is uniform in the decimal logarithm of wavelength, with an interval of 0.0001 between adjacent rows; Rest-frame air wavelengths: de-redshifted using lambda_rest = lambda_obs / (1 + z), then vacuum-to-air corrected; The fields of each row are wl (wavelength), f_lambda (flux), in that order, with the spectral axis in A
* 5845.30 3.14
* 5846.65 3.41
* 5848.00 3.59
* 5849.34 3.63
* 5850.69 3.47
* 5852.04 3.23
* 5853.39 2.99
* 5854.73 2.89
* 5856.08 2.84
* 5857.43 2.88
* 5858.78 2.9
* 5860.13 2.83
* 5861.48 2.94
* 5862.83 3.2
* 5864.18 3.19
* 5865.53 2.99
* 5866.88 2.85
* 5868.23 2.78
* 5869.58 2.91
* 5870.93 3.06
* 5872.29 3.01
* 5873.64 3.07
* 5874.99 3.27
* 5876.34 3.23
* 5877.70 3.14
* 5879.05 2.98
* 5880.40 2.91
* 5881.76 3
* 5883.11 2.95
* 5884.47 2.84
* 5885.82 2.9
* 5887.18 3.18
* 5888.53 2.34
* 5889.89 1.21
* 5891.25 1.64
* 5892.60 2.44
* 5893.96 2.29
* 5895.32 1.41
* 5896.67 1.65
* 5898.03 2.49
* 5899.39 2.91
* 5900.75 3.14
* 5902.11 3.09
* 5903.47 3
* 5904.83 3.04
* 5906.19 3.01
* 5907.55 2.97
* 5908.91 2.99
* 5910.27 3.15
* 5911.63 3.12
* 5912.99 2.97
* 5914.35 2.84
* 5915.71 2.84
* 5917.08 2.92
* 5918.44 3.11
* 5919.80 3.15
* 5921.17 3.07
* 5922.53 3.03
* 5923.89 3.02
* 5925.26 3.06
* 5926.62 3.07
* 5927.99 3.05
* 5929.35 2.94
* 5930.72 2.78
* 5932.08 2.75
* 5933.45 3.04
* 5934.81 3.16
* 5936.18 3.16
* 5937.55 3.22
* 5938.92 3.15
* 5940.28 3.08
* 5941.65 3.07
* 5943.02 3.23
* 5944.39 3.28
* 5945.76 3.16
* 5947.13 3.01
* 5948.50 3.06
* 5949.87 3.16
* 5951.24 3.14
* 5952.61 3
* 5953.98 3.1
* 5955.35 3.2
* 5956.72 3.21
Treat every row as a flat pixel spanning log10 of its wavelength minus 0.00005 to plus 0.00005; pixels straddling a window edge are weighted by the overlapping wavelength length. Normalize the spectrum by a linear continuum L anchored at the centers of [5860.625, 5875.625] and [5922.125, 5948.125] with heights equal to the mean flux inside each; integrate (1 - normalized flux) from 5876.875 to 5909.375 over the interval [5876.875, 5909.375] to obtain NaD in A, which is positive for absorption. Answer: 4.2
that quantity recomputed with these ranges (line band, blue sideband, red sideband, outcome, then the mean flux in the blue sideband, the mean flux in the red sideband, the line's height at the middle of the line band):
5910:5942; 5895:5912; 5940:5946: -0.28 A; 2.79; 3.17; 3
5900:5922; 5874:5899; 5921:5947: -1.60 A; 2.56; 3.07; 2.82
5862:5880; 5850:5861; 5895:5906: -1.06 A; 3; 2.65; 2.88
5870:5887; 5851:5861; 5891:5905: -2.13 A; 2.96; 2.47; 2.69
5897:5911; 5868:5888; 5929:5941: 0.36 A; 3.02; 3.03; 3.02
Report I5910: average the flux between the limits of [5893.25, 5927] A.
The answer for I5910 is 2.85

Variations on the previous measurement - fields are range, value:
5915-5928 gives 3.03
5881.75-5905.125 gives 2.51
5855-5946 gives 2.89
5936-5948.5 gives 3.14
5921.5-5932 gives 2.98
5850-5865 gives 3.03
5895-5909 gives 2.72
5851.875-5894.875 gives 2.83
